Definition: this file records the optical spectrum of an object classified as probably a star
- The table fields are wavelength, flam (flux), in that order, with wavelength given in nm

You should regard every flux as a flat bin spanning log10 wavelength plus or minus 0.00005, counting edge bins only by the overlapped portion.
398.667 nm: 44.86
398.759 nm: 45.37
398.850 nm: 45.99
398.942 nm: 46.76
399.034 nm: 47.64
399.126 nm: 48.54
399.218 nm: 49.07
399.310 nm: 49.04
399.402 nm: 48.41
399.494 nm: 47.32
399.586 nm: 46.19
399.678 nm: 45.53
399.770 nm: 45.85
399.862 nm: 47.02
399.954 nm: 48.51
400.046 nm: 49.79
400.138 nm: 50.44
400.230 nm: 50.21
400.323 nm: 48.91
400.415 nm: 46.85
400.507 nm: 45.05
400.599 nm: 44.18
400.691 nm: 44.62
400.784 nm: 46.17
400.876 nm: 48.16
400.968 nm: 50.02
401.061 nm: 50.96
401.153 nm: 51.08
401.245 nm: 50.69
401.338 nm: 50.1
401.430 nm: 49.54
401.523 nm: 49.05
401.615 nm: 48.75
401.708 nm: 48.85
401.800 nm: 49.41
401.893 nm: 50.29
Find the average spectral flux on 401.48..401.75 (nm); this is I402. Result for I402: 48.9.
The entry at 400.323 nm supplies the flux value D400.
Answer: 48.91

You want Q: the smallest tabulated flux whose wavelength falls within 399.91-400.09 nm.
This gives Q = 48.51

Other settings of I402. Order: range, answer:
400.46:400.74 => 44.6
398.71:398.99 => 46.1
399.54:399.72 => 45.9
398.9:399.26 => 48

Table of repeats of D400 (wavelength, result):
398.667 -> 44.86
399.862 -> 47.02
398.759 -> 45.37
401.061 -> 50.96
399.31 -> 49.04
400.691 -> 44.62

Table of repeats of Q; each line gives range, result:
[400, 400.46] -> 46.85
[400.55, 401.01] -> 44.18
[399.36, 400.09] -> 45.53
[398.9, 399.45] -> 46.76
